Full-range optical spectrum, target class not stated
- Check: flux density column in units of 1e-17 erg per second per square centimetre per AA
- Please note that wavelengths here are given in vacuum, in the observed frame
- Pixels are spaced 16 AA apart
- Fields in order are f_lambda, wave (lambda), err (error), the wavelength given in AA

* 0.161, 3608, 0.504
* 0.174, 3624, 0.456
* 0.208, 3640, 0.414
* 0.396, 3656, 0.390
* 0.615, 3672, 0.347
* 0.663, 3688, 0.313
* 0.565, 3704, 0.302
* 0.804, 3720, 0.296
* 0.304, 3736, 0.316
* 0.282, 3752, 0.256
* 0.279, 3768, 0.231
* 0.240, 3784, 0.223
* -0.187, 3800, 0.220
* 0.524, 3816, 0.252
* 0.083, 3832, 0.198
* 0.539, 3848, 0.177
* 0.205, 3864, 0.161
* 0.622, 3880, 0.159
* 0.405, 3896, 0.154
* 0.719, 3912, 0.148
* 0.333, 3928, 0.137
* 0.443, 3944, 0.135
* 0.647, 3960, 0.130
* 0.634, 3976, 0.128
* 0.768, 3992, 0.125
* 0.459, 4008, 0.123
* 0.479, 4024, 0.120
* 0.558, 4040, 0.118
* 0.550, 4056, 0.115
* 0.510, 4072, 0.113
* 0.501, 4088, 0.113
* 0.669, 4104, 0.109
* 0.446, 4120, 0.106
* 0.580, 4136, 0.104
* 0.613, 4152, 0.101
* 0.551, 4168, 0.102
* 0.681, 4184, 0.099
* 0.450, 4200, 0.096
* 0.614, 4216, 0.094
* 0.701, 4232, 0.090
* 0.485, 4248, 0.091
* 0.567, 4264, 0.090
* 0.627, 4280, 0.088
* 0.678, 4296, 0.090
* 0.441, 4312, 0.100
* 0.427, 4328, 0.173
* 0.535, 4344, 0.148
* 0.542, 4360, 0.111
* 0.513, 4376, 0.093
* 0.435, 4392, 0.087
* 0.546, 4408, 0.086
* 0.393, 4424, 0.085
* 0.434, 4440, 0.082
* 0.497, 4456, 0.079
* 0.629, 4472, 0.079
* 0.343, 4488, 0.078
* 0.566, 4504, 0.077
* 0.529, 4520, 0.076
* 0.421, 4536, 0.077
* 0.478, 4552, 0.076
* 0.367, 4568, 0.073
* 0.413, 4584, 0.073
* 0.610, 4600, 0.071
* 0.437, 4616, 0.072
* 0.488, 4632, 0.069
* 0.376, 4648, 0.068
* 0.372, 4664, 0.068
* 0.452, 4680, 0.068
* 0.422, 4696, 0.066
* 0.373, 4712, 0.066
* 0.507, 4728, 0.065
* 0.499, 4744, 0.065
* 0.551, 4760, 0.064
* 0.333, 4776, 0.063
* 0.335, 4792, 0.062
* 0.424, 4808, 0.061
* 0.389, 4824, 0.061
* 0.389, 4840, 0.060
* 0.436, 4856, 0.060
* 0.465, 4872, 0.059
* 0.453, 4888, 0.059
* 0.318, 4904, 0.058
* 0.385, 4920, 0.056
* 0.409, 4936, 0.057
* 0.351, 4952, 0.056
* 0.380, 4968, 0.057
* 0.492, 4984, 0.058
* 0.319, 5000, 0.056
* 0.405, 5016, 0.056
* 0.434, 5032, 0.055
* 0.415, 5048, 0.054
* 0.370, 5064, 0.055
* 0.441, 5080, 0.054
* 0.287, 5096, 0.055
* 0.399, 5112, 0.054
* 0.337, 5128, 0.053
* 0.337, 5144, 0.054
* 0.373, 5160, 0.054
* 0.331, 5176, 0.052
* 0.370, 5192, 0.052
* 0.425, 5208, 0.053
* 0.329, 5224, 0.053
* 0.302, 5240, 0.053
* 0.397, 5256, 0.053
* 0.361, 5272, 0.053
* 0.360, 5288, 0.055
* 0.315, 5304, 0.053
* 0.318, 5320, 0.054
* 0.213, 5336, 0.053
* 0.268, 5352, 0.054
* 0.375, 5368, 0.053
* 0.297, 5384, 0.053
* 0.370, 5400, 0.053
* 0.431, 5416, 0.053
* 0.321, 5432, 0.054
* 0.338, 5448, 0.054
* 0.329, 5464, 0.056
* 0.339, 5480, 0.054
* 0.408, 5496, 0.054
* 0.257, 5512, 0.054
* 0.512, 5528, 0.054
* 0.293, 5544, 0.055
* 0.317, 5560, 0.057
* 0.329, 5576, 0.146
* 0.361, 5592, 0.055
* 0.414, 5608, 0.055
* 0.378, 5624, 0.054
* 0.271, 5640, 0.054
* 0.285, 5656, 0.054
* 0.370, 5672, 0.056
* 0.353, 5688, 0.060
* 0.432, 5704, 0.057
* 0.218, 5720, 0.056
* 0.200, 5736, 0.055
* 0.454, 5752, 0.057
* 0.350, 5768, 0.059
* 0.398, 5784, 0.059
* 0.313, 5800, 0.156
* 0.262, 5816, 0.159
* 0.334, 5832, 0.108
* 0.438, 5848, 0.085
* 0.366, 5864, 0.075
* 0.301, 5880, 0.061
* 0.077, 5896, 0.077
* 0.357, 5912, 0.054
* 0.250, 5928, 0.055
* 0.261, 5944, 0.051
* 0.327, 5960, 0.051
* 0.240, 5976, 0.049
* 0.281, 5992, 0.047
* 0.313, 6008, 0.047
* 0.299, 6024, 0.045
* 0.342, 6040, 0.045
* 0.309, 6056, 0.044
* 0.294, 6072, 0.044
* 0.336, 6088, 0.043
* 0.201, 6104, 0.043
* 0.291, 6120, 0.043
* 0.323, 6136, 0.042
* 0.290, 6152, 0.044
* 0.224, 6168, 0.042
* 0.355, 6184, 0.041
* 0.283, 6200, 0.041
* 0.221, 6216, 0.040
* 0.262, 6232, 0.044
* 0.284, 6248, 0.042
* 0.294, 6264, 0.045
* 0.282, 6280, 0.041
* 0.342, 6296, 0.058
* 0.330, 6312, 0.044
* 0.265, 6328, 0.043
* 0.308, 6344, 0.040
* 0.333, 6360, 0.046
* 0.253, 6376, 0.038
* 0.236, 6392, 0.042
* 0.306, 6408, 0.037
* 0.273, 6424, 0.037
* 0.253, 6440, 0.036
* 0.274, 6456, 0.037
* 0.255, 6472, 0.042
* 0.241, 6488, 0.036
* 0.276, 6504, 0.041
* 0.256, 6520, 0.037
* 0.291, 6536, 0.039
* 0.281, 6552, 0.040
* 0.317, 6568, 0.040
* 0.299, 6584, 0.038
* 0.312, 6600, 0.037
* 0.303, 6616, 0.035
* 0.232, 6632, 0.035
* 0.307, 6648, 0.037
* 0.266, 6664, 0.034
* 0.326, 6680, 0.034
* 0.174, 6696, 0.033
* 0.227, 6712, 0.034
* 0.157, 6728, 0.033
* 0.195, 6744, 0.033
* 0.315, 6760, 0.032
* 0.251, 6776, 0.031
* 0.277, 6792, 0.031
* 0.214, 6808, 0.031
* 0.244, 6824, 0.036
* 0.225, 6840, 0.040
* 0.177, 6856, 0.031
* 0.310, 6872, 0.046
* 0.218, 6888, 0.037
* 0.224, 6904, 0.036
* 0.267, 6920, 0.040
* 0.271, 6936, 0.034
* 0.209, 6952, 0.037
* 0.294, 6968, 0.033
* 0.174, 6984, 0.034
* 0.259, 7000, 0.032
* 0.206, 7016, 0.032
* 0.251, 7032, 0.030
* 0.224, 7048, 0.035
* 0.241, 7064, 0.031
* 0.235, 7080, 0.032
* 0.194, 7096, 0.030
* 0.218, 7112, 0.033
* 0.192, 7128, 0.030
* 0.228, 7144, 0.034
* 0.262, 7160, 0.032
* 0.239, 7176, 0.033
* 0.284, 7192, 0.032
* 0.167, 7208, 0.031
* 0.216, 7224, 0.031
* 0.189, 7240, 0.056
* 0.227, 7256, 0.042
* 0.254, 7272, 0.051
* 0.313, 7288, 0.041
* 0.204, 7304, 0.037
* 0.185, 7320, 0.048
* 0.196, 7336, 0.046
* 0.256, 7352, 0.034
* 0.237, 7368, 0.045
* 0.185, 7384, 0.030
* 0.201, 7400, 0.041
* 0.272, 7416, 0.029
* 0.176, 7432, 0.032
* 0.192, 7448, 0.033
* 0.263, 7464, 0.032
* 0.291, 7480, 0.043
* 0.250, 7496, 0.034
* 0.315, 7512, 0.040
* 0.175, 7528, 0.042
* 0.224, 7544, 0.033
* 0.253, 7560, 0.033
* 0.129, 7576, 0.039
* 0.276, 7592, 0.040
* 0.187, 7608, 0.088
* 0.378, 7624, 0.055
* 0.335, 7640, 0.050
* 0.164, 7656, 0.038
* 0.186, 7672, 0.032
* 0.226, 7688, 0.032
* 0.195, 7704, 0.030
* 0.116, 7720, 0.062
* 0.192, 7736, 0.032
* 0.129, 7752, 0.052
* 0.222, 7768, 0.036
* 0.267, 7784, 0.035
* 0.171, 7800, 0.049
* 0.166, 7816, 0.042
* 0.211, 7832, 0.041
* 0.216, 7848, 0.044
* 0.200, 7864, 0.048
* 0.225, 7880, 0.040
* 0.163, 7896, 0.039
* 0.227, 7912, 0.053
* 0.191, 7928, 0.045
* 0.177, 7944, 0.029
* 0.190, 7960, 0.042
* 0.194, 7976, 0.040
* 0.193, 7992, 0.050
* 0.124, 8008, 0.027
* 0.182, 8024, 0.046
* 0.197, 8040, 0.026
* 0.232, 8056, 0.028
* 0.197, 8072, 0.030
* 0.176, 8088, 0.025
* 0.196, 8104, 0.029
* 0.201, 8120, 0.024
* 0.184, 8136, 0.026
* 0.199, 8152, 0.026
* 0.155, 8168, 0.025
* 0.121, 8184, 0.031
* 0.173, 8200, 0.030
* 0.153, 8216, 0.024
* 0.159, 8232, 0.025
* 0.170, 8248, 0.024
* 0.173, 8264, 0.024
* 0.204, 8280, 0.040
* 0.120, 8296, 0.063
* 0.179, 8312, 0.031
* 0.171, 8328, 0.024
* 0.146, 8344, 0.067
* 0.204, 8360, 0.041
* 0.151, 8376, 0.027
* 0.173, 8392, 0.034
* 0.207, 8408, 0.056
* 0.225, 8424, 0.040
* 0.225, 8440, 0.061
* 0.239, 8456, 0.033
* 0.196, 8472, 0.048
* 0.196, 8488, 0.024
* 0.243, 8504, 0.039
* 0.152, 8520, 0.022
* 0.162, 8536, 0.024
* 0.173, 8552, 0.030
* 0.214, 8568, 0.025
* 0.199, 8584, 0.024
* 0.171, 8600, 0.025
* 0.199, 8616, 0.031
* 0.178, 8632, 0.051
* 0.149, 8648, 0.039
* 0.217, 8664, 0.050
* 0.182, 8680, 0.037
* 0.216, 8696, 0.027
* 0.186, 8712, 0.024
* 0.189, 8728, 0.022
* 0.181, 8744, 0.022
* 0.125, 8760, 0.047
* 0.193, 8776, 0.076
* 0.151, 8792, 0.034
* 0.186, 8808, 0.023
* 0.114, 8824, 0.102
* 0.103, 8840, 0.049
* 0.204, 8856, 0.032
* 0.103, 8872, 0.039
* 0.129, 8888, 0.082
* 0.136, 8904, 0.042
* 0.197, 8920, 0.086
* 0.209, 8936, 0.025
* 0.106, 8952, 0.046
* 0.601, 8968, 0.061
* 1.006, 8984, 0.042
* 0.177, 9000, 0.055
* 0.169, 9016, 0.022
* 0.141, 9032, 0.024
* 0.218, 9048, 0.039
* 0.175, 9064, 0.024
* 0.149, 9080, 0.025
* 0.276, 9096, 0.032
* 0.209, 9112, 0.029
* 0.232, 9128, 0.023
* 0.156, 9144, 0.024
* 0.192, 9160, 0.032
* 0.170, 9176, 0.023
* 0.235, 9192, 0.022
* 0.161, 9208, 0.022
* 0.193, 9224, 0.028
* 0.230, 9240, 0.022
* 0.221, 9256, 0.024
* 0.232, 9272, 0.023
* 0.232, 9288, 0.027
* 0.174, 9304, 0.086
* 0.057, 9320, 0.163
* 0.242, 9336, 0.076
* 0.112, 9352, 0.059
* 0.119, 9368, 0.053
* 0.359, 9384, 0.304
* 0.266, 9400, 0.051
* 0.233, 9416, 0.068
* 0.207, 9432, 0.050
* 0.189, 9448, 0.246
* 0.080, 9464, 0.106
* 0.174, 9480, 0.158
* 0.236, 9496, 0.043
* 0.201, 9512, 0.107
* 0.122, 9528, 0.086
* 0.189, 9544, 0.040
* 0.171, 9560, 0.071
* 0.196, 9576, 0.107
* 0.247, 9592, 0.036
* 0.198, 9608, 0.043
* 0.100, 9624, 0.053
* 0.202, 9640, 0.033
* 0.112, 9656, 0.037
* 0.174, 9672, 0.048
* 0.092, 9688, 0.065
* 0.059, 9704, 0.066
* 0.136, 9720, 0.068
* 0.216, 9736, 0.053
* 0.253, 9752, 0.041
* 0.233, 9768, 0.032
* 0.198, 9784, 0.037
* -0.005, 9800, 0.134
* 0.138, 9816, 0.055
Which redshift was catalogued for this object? 1.408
